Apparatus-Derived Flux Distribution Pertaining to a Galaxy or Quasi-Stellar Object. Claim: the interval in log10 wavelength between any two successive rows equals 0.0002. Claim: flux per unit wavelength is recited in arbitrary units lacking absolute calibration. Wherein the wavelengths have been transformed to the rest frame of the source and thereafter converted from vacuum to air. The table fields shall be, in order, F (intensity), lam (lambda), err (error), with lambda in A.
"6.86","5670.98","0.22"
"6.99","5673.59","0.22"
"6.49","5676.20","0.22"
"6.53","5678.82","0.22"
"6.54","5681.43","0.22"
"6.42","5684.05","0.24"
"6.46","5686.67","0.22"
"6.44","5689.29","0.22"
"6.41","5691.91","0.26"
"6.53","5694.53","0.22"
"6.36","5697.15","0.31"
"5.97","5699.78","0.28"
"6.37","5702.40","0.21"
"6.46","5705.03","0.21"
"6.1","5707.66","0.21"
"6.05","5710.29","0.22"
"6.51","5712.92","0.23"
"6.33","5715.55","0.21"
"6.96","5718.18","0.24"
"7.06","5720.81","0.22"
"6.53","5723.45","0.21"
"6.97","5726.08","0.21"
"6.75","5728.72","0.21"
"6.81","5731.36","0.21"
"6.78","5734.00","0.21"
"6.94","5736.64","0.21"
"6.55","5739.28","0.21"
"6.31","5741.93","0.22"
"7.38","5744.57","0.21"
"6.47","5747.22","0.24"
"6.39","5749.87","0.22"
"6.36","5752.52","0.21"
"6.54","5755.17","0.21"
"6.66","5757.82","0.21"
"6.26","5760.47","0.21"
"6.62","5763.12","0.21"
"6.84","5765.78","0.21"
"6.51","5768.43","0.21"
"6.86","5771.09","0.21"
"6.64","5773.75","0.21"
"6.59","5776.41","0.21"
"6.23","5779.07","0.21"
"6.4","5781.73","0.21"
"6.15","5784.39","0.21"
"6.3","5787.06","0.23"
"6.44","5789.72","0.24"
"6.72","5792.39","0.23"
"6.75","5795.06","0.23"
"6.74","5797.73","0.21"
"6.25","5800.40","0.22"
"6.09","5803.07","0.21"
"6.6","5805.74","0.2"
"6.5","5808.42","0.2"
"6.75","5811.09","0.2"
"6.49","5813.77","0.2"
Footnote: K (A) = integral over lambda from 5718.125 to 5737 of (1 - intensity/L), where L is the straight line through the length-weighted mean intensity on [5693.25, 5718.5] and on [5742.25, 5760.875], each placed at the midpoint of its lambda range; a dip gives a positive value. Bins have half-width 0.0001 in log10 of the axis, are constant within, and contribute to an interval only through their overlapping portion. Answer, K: -1.1 A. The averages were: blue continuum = 6.34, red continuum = 6.58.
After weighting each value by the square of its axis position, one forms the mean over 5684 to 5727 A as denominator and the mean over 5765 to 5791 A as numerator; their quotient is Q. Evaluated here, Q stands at 1.0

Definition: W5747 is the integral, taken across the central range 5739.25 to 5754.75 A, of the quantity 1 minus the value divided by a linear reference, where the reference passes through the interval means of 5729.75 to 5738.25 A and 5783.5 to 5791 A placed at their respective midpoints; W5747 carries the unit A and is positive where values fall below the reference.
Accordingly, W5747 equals 0.3 A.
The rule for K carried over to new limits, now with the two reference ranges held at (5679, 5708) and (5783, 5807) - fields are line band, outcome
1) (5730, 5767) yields -1.2 A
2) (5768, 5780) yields -0.3 A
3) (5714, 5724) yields -0.5 A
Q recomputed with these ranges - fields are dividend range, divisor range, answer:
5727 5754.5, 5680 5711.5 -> 1.07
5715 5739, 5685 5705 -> 1.08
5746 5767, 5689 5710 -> 1.05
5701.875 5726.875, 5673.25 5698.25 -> 1.01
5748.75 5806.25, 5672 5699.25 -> 1.03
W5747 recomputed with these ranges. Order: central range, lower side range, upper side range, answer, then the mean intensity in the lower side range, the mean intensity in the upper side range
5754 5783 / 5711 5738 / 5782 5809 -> 0.02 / 6.75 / 6.45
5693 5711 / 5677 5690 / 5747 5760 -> 0.57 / 6.48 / 6.47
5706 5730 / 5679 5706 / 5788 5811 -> -0.57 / 6.4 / 6.52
